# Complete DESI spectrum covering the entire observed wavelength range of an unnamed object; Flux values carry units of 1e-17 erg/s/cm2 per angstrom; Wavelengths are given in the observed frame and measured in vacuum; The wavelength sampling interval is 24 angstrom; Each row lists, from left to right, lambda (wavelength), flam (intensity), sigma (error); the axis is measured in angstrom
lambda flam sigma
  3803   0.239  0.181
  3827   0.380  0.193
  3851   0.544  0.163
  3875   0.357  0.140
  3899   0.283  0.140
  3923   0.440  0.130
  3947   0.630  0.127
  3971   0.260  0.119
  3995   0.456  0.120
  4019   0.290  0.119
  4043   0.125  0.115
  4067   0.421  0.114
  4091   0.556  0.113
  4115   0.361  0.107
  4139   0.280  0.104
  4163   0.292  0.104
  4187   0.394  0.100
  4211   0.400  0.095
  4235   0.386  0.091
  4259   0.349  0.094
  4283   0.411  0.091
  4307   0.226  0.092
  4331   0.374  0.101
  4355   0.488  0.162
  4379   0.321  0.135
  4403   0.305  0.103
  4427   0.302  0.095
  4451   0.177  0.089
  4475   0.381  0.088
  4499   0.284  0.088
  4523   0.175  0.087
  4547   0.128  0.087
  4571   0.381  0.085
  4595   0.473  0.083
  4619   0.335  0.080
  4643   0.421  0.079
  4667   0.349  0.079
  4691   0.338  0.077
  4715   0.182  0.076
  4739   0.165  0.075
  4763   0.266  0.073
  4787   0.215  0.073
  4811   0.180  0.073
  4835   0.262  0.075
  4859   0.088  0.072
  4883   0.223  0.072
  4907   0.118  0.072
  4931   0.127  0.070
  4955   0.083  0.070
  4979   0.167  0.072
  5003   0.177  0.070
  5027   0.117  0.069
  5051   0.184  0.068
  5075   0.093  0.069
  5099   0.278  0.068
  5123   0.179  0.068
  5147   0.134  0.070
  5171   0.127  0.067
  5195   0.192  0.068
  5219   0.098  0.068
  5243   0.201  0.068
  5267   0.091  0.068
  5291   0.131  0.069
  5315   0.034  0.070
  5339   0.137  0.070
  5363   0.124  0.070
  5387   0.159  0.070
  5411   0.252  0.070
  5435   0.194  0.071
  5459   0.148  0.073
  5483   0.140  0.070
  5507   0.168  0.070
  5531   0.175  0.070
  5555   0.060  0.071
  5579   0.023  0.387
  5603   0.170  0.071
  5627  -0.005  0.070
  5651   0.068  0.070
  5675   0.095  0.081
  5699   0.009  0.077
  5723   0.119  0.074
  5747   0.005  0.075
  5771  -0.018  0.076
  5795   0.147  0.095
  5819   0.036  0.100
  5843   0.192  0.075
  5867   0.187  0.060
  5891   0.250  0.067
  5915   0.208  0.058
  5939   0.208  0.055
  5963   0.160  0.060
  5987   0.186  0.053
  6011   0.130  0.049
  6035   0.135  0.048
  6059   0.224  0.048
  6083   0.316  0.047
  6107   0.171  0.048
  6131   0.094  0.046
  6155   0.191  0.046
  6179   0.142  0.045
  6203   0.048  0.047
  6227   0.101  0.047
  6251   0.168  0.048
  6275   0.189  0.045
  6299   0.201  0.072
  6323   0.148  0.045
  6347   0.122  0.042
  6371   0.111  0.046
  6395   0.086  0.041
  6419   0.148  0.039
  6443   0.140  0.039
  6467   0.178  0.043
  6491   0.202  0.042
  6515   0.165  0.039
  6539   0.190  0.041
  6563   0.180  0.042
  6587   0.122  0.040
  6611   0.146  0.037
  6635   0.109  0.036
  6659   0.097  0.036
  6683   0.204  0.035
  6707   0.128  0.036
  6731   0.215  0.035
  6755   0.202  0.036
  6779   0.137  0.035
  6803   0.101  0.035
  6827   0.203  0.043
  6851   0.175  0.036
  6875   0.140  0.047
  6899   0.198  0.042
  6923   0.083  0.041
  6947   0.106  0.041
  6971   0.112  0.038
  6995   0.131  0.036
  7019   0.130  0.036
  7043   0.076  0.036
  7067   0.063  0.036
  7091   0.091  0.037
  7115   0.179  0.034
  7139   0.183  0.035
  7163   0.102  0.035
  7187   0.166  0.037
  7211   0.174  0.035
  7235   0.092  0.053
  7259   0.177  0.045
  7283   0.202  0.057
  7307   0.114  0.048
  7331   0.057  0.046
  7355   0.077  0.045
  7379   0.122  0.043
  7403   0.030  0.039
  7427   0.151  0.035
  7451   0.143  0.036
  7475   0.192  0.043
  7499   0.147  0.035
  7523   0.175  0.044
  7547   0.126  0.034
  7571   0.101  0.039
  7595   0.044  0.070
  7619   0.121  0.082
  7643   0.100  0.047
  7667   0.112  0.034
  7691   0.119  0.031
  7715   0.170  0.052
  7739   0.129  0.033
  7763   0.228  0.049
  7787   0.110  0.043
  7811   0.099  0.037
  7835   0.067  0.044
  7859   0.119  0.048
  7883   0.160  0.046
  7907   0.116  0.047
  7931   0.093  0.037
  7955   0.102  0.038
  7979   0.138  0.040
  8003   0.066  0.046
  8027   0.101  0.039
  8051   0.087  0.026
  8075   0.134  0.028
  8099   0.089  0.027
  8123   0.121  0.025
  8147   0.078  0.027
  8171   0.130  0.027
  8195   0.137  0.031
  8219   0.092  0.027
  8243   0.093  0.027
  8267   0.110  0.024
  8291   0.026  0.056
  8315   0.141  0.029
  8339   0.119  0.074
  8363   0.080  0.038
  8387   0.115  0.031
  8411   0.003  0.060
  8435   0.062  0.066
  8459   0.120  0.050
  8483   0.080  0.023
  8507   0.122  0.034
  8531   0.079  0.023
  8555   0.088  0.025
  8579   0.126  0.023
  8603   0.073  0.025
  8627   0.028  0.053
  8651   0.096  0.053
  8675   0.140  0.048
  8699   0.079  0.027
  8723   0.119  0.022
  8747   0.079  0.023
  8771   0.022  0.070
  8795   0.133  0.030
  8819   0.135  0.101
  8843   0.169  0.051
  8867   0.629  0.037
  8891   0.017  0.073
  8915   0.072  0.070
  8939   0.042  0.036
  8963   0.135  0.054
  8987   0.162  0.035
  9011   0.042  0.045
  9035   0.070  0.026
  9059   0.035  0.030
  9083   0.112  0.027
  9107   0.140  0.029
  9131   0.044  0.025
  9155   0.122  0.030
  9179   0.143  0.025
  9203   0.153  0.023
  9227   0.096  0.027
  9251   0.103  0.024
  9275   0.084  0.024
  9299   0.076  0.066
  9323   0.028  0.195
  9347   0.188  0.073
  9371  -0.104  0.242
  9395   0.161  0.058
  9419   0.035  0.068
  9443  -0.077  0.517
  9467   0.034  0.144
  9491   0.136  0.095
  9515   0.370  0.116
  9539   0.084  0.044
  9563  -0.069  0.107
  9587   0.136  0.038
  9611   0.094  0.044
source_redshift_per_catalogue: 1.38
